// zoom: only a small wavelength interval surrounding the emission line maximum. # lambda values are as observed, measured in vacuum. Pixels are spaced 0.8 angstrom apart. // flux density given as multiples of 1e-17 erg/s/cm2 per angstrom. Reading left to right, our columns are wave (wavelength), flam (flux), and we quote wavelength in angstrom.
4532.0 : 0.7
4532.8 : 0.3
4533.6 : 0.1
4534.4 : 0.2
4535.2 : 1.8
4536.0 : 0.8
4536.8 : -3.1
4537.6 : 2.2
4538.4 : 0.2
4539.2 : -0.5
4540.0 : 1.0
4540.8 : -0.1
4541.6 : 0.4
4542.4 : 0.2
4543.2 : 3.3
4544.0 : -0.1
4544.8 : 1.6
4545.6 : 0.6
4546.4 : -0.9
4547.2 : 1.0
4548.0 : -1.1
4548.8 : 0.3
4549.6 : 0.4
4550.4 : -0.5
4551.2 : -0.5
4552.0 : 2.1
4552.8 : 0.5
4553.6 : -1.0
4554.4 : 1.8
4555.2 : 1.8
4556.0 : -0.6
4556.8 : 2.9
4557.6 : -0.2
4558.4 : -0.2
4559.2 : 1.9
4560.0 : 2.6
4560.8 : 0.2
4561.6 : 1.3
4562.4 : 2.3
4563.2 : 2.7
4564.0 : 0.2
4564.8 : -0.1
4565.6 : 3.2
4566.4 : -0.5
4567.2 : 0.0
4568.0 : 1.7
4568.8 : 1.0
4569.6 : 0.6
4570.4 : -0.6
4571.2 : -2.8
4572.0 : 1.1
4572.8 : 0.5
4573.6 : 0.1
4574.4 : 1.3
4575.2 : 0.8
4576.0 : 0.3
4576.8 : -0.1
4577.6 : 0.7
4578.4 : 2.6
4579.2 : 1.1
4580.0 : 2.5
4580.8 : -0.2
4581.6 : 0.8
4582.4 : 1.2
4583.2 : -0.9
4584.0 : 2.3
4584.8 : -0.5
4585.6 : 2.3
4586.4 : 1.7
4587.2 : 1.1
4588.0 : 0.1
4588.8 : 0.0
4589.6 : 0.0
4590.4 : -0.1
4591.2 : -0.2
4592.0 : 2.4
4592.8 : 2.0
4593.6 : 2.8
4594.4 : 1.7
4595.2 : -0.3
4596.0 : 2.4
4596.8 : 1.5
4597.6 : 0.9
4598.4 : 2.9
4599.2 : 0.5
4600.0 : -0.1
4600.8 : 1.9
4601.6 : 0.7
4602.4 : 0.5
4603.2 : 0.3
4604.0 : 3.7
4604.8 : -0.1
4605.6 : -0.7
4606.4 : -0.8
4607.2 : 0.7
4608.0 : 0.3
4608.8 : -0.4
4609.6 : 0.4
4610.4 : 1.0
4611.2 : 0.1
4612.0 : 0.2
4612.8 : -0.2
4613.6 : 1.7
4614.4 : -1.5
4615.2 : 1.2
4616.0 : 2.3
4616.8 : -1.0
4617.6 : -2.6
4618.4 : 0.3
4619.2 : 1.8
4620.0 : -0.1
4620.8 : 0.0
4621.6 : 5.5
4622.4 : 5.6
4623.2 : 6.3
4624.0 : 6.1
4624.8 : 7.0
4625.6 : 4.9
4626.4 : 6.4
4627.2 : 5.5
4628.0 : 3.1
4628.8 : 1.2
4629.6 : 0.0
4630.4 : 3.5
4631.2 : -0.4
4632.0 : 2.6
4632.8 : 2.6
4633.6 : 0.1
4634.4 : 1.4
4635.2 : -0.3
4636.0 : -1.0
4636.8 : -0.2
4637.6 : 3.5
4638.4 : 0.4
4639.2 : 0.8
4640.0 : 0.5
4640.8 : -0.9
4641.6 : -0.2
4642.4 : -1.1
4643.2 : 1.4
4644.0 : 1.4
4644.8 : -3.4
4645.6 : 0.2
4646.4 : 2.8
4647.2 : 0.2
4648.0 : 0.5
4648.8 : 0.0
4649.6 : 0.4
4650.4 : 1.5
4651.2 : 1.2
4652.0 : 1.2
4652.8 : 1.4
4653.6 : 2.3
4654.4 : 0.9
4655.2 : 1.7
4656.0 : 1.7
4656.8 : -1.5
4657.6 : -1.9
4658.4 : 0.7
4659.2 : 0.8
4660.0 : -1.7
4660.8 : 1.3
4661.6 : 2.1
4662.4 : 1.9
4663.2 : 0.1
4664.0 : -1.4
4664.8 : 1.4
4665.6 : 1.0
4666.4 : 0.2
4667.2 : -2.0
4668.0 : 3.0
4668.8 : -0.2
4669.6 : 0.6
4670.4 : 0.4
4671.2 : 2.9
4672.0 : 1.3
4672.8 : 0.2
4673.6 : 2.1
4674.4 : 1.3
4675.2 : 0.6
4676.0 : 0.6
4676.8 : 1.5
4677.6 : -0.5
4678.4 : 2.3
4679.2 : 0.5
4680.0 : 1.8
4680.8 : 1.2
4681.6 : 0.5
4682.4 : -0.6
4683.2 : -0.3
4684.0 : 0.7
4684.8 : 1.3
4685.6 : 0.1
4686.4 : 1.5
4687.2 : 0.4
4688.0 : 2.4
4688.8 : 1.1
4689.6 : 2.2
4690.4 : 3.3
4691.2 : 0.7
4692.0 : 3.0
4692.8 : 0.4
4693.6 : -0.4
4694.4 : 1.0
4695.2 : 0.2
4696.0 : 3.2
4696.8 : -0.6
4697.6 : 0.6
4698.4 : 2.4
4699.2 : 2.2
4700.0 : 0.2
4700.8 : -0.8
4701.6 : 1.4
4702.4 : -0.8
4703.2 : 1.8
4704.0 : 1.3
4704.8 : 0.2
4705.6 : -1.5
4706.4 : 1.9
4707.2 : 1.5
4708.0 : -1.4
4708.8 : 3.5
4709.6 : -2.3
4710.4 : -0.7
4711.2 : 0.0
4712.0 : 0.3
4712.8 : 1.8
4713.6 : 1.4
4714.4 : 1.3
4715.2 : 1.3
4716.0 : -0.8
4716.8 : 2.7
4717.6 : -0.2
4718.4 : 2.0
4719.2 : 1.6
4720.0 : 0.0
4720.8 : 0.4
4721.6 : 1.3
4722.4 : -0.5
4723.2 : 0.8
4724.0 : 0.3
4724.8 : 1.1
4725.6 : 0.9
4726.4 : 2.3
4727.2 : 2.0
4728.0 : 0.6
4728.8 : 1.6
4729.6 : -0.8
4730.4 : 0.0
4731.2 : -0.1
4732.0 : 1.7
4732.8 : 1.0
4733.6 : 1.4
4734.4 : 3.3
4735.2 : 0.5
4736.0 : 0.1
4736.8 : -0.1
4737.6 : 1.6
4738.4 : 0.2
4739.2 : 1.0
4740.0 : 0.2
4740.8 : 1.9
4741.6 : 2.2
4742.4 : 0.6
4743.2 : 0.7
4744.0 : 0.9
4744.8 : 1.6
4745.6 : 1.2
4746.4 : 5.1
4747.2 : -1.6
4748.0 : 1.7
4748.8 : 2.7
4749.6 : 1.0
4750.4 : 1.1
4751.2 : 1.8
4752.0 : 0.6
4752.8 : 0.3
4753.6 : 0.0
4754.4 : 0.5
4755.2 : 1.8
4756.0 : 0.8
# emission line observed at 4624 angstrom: [O II]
